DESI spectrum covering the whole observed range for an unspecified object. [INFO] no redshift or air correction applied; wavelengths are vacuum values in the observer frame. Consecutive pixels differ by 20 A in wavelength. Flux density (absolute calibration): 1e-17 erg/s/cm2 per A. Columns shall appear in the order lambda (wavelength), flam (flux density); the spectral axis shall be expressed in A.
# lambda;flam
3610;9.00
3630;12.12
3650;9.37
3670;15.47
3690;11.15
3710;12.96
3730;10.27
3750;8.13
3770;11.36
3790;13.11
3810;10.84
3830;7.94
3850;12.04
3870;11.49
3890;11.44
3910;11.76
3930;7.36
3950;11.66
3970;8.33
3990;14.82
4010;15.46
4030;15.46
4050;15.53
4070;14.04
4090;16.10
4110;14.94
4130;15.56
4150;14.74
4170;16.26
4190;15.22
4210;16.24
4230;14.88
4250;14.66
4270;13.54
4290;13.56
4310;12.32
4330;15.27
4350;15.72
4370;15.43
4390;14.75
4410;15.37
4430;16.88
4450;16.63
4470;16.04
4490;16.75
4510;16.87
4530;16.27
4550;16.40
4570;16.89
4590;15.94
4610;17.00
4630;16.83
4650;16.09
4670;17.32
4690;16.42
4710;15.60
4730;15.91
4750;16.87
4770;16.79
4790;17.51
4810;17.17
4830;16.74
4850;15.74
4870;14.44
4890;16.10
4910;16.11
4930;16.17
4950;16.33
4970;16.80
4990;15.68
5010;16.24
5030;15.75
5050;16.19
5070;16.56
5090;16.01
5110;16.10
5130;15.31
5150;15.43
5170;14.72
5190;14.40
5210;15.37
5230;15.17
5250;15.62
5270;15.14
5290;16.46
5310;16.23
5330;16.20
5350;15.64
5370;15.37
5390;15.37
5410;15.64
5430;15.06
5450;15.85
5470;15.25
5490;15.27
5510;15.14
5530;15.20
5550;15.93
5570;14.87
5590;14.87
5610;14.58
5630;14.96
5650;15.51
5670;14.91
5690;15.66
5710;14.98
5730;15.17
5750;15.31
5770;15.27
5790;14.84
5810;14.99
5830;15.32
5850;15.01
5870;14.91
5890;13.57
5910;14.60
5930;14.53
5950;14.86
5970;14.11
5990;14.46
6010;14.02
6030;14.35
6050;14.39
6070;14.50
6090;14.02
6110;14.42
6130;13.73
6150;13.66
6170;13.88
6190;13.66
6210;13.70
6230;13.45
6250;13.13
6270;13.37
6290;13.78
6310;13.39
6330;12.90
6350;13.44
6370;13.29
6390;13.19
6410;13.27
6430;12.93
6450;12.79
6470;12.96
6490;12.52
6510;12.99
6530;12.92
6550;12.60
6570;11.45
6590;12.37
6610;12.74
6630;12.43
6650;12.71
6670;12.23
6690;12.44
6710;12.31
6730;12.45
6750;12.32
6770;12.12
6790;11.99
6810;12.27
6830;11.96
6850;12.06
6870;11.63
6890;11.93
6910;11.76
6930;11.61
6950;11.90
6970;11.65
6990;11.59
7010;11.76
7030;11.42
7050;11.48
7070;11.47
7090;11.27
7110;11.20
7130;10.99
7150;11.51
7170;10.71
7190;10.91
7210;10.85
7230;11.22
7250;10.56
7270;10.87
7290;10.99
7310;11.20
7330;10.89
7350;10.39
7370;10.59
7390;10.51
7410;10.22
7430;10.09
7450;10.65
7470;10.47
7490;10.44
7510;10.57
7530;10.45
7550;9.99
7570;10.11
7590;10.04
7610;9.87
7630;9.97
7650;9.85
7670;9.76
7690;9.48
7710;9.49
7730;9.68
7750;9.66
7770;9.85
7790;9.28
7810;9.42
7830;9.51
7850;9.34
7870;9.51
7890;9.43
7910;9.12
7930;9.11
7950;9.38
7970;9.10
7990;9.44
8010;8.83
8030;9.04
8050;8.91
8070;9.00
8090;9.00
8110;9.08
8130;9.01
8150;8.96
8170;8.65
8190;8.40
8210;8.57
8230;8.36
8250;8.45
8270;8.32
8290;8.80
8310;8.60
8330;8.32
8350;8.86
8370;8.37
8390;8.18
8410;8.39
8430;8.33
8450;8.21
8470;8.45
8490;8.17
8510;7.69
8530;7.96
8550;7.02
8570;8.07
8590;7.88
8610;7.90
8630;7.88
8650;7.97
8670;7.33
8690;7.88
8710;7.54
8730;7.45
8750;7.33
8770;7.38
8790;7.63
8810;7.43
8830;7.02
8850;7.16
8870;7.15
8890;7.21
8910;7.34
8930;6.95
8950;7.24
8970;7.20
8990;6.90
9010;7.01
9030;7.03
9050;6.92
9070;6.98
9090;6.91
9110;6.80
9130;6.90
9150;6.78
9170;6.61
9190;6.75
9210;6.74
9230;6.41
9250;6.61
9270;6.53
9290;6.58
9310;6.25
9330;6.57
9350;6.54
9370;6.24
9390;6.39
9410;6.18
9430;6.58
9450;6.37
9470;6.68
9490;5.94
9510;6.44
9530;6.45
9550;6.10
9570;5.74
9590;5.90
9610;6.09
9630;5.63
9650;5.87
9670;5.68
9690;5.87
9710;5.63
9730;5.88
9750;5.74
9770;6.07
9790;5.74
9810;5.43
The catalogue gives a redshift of 0.000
